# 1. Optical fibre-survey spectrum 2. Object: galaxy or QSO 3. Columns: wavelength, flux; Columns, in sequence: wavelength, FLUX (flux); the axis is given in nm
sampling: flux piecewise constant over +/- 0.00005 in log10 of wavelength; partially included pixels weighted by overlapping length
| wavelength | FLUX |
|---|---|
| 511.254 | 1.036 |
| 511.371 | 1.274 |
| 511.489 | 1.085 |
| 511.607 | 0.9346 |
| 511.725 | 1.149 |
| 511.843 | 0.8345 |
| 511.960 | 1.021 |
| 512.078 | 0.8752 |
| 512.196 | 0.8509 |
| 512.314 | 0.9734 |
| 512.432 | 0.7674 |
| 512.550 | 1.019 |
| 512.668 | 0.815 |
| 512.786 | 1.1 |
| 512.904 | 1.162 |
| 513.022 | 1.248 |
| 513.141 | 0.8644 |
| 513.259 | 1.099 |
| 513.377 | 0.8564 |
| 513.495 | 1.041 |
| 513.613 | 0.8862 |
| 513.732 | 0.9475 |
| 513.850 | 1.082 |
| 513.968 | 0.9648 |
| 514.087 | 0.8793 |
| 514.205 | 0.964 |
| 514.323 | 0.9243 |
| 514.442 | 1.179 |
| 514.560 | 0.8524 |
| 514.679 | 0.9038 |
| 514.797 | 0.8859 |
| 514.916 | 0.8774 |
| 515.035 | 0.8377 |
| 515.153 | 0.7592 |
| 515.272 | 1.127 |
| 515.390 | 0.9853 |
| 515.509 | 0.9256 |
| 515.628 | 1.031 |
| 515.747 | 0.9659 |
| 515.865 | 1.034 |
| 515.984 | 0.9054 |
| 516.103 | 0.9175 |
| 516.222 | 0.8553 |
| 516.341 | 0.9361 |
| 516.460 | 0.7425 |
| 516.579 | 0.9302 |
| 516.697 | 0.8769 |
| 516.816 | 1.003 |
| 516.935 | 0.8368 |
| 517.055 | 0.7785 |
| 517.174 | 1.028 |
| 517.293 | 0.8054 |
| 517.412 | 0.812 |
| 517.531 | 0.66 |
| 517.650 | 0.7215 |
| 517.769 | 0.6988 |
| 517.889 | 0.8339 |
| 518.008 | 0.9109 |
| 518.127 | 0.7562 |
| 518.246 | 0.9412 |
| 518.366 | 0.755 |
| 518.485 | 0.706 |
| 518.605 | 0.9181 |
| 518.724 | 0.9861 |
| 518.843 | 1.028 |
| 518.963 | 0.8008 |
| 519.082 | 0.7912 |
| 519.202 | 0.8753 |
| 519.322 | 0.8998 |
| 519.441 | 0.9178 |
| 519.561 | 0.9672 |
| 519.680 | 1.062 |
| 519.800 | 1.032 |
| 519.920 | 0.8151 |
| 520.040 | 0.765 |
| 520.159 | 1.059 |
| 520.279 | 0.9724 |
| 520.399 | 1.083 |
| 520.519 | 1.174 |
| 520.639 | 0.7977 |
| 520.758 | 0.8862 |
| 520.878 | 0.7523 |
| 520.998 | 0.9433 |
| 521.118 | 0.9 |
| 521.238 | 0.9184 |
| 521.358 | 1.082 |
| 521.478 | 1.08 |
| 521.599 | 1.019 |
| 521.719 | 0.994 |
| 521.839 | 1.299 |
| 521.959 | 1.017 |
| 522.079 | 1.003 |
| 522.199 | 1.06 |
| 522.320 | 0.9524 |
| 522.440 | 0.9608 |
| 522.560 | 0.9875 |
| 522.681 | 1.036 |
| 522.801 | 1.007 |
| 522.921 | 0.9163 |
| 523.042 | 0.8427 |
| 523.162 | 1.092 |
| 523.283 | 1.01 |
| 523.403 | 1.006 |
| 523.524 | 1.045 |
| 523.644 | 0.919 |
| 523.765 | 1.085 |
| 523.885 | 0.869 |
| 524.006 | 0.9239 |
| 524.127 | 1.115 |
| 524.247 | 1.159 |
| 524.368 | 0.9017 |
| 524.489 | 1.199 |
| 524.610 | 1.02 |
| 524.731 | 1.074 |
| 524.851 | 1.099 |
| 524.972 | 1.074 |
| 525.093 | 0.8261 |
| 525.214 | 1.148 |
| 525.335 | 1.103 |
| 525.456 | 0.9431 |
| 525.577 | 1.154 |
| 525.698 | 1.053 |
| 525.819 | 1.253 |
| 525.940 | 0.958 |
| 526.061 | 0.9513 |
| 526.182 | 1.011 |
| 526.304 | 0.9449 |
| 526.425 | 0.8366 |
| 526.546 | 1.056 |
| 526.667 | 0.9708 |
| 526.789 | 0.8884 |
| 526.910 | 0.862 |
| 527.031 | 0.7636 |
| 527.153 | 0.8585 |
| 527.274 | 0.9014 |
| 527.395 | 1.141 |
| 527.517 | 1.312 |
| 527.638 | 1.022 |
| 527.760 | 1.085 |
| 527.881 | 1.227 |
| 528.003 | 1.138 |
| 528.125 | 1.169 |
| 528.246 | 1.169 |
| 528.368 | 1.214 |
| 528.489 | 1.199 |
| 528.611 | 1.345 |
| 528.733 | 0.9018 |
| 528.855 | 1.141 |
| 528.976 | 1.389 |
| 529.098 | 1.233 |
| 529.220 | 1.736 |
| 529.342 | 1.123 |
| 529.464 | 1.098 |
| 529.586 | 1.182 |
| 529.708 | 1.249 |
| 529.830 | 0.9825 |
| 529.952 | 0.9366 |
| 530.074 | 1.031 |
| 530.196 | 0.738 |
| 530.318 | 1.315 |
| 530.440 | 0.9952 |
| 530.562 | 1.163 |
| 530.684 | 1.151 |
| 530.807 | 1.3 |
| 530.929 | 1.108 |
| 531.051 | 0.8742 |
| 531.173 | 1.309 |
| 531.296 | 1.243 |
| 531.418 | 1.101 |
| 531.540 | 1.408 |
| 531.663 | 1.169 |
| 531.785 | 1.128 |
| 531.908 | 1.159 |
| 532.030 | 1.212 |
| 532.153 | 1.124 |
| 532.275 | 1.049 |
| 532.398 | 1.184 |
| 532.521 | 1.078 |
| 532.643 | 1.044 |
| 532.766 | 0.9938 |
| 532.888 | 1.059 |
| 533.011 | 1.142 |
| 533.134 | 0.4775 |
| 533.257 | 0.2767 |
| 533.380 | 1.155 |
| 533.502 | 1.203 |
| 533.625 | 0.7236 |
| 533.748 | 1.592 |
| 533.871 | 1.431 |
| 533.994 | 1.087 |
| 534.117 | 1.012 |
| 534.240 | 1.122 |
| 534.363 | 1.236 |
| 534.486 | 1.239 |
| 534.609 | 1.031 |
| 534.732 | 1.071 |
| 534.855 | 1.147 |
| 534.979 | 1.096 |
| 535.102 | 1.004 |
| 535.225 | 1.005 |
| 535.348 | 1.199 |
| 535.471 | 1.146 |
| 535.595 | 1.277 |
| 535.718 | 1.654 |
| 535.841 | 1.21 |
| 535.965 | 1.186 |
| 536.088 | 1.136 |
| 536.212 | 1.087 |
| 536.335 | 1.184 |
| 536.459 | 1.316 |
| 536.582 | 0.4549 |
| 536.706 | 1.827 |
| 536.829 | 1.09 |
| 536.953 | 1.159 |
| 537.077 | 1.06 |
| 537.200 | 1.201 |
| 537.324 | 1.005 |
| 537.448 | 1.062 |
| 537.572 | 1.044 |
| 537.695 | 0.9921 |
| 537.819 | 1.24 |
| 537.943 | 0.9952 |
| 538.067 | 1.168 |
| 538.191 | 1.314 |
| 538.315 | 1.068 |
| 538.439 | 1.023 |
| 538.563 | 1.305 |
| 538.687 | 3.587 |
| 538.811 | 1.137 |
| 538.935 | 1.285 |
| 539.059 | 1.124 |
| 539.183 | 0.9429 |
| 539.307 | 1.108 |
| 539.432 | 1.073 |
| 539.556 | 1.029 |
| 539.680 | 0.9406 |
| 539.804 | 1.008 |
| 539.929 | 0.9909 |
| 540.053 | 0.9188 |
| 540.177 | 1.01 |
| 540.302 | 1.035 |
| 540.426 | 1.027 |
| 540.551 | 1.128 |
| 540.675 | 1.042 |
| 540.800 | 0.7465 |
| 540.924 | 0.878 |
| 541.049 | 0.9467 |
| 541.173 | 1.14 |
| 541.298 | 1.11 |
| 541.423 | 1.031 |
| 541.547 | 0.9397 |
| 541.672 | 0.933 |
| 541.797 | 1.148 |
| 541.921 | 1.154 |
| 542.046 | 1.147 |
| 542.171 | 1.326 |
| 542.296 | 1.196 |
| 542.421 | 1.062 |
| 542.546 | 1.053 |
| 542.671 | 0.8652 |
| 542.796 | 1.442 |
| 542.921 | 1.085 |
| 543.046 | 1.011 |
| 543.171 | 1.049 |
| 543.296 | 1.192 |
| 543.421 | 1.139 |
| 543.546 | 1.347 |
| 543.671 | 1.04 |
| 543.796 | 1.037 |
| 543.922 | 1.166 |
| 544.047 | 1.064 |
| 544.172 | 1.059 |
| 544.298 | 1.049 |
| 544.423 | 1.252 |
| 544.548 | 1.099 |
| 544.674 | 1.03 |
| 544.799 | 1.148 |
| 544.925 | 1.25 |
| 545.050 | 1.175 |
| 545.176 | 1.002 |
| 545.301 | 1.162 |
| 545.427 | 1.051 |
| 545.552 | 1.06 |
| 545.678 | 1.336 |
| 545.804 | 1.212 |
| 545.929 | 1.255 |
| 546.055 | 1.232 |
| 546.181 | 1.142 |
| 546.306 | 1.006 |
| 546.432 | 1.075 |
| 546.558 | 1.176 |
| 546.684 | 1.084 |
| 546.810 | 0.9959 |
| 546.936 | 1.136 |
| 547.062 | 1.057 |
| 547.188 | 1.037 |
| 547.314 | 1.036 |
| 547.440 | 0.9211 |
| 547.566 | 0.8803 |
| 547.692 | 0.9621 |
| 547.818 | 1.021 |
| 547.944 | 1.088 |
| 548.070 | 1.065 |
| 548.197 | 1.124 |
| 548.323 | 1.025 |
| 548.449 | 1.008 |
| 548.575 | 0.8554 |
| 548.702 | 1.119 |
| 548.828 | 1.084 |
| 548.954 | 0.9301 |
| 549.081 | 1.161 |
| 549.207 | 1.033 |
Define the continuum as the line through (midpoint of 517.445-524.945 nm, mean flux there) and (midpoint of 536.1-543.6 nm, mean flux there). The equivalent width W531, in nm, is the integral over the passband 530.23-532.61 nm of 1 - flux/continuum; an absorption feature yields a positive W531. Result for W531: -0.24 nm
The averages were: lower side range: 0.954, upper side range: 1.13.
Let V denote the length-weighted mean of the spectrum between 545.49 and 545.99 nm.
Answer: 1.22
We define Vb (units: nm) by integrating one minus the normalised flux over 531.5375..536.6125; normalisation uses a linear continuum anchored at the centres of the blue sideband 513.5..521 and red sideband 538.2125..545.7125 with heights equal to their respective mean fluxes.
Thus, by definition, -0.244 nm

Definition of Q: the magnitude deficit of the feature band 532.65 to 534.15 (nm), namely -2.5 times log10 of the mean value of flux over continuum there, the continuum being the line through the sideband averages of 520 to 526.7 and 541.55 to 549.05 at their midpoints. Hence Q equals 0.04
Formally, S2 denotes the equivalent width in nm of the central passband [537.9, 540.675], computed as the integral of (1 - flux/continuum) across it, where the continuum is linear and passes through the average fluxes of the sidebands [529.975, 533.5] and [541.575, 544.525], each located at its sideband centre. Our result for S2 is -0.22 nm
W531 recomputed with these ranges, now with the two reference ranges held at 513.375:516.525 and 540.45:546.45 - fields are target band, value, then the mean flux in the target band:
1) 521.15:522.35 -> -0.08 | 1.04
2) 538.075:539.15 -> -0.37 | 1.45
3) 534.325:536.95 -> -0.28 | 1.17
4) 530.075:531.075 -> -0.05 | 1.09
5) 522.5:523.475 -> 0.00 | 0.987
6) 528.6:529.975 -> -0.23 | 1.19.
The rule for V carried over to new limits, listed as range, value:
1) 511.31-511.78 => 1.11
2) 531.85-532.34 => 1.14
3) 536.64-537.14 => 1.28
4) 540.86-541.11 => 0.911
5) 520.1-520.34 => 1.01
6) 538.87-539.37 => 1.11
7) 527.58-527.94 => 1.11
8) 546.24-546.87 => 1.07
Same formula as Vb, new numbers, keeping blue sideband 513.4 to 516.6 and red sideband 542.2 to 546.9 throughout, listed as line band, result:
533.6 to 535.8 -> -0.239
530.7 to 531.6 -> -0.129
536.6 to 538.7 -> -0.290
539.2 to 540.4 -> 0.093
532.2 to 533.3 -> 0.120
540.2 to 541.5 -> 0.111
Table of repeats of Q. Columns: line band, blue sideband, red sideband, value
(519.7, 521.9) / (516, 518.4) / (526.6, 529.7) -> -0.05 mag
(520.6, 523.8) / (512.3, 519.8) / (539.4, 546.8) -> -0.04 mag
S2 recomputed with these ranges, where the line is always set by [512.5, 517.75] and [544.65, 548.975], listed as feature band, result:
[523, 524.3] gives -0.049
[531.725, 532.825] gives -0.105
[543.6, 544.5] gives -0.026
